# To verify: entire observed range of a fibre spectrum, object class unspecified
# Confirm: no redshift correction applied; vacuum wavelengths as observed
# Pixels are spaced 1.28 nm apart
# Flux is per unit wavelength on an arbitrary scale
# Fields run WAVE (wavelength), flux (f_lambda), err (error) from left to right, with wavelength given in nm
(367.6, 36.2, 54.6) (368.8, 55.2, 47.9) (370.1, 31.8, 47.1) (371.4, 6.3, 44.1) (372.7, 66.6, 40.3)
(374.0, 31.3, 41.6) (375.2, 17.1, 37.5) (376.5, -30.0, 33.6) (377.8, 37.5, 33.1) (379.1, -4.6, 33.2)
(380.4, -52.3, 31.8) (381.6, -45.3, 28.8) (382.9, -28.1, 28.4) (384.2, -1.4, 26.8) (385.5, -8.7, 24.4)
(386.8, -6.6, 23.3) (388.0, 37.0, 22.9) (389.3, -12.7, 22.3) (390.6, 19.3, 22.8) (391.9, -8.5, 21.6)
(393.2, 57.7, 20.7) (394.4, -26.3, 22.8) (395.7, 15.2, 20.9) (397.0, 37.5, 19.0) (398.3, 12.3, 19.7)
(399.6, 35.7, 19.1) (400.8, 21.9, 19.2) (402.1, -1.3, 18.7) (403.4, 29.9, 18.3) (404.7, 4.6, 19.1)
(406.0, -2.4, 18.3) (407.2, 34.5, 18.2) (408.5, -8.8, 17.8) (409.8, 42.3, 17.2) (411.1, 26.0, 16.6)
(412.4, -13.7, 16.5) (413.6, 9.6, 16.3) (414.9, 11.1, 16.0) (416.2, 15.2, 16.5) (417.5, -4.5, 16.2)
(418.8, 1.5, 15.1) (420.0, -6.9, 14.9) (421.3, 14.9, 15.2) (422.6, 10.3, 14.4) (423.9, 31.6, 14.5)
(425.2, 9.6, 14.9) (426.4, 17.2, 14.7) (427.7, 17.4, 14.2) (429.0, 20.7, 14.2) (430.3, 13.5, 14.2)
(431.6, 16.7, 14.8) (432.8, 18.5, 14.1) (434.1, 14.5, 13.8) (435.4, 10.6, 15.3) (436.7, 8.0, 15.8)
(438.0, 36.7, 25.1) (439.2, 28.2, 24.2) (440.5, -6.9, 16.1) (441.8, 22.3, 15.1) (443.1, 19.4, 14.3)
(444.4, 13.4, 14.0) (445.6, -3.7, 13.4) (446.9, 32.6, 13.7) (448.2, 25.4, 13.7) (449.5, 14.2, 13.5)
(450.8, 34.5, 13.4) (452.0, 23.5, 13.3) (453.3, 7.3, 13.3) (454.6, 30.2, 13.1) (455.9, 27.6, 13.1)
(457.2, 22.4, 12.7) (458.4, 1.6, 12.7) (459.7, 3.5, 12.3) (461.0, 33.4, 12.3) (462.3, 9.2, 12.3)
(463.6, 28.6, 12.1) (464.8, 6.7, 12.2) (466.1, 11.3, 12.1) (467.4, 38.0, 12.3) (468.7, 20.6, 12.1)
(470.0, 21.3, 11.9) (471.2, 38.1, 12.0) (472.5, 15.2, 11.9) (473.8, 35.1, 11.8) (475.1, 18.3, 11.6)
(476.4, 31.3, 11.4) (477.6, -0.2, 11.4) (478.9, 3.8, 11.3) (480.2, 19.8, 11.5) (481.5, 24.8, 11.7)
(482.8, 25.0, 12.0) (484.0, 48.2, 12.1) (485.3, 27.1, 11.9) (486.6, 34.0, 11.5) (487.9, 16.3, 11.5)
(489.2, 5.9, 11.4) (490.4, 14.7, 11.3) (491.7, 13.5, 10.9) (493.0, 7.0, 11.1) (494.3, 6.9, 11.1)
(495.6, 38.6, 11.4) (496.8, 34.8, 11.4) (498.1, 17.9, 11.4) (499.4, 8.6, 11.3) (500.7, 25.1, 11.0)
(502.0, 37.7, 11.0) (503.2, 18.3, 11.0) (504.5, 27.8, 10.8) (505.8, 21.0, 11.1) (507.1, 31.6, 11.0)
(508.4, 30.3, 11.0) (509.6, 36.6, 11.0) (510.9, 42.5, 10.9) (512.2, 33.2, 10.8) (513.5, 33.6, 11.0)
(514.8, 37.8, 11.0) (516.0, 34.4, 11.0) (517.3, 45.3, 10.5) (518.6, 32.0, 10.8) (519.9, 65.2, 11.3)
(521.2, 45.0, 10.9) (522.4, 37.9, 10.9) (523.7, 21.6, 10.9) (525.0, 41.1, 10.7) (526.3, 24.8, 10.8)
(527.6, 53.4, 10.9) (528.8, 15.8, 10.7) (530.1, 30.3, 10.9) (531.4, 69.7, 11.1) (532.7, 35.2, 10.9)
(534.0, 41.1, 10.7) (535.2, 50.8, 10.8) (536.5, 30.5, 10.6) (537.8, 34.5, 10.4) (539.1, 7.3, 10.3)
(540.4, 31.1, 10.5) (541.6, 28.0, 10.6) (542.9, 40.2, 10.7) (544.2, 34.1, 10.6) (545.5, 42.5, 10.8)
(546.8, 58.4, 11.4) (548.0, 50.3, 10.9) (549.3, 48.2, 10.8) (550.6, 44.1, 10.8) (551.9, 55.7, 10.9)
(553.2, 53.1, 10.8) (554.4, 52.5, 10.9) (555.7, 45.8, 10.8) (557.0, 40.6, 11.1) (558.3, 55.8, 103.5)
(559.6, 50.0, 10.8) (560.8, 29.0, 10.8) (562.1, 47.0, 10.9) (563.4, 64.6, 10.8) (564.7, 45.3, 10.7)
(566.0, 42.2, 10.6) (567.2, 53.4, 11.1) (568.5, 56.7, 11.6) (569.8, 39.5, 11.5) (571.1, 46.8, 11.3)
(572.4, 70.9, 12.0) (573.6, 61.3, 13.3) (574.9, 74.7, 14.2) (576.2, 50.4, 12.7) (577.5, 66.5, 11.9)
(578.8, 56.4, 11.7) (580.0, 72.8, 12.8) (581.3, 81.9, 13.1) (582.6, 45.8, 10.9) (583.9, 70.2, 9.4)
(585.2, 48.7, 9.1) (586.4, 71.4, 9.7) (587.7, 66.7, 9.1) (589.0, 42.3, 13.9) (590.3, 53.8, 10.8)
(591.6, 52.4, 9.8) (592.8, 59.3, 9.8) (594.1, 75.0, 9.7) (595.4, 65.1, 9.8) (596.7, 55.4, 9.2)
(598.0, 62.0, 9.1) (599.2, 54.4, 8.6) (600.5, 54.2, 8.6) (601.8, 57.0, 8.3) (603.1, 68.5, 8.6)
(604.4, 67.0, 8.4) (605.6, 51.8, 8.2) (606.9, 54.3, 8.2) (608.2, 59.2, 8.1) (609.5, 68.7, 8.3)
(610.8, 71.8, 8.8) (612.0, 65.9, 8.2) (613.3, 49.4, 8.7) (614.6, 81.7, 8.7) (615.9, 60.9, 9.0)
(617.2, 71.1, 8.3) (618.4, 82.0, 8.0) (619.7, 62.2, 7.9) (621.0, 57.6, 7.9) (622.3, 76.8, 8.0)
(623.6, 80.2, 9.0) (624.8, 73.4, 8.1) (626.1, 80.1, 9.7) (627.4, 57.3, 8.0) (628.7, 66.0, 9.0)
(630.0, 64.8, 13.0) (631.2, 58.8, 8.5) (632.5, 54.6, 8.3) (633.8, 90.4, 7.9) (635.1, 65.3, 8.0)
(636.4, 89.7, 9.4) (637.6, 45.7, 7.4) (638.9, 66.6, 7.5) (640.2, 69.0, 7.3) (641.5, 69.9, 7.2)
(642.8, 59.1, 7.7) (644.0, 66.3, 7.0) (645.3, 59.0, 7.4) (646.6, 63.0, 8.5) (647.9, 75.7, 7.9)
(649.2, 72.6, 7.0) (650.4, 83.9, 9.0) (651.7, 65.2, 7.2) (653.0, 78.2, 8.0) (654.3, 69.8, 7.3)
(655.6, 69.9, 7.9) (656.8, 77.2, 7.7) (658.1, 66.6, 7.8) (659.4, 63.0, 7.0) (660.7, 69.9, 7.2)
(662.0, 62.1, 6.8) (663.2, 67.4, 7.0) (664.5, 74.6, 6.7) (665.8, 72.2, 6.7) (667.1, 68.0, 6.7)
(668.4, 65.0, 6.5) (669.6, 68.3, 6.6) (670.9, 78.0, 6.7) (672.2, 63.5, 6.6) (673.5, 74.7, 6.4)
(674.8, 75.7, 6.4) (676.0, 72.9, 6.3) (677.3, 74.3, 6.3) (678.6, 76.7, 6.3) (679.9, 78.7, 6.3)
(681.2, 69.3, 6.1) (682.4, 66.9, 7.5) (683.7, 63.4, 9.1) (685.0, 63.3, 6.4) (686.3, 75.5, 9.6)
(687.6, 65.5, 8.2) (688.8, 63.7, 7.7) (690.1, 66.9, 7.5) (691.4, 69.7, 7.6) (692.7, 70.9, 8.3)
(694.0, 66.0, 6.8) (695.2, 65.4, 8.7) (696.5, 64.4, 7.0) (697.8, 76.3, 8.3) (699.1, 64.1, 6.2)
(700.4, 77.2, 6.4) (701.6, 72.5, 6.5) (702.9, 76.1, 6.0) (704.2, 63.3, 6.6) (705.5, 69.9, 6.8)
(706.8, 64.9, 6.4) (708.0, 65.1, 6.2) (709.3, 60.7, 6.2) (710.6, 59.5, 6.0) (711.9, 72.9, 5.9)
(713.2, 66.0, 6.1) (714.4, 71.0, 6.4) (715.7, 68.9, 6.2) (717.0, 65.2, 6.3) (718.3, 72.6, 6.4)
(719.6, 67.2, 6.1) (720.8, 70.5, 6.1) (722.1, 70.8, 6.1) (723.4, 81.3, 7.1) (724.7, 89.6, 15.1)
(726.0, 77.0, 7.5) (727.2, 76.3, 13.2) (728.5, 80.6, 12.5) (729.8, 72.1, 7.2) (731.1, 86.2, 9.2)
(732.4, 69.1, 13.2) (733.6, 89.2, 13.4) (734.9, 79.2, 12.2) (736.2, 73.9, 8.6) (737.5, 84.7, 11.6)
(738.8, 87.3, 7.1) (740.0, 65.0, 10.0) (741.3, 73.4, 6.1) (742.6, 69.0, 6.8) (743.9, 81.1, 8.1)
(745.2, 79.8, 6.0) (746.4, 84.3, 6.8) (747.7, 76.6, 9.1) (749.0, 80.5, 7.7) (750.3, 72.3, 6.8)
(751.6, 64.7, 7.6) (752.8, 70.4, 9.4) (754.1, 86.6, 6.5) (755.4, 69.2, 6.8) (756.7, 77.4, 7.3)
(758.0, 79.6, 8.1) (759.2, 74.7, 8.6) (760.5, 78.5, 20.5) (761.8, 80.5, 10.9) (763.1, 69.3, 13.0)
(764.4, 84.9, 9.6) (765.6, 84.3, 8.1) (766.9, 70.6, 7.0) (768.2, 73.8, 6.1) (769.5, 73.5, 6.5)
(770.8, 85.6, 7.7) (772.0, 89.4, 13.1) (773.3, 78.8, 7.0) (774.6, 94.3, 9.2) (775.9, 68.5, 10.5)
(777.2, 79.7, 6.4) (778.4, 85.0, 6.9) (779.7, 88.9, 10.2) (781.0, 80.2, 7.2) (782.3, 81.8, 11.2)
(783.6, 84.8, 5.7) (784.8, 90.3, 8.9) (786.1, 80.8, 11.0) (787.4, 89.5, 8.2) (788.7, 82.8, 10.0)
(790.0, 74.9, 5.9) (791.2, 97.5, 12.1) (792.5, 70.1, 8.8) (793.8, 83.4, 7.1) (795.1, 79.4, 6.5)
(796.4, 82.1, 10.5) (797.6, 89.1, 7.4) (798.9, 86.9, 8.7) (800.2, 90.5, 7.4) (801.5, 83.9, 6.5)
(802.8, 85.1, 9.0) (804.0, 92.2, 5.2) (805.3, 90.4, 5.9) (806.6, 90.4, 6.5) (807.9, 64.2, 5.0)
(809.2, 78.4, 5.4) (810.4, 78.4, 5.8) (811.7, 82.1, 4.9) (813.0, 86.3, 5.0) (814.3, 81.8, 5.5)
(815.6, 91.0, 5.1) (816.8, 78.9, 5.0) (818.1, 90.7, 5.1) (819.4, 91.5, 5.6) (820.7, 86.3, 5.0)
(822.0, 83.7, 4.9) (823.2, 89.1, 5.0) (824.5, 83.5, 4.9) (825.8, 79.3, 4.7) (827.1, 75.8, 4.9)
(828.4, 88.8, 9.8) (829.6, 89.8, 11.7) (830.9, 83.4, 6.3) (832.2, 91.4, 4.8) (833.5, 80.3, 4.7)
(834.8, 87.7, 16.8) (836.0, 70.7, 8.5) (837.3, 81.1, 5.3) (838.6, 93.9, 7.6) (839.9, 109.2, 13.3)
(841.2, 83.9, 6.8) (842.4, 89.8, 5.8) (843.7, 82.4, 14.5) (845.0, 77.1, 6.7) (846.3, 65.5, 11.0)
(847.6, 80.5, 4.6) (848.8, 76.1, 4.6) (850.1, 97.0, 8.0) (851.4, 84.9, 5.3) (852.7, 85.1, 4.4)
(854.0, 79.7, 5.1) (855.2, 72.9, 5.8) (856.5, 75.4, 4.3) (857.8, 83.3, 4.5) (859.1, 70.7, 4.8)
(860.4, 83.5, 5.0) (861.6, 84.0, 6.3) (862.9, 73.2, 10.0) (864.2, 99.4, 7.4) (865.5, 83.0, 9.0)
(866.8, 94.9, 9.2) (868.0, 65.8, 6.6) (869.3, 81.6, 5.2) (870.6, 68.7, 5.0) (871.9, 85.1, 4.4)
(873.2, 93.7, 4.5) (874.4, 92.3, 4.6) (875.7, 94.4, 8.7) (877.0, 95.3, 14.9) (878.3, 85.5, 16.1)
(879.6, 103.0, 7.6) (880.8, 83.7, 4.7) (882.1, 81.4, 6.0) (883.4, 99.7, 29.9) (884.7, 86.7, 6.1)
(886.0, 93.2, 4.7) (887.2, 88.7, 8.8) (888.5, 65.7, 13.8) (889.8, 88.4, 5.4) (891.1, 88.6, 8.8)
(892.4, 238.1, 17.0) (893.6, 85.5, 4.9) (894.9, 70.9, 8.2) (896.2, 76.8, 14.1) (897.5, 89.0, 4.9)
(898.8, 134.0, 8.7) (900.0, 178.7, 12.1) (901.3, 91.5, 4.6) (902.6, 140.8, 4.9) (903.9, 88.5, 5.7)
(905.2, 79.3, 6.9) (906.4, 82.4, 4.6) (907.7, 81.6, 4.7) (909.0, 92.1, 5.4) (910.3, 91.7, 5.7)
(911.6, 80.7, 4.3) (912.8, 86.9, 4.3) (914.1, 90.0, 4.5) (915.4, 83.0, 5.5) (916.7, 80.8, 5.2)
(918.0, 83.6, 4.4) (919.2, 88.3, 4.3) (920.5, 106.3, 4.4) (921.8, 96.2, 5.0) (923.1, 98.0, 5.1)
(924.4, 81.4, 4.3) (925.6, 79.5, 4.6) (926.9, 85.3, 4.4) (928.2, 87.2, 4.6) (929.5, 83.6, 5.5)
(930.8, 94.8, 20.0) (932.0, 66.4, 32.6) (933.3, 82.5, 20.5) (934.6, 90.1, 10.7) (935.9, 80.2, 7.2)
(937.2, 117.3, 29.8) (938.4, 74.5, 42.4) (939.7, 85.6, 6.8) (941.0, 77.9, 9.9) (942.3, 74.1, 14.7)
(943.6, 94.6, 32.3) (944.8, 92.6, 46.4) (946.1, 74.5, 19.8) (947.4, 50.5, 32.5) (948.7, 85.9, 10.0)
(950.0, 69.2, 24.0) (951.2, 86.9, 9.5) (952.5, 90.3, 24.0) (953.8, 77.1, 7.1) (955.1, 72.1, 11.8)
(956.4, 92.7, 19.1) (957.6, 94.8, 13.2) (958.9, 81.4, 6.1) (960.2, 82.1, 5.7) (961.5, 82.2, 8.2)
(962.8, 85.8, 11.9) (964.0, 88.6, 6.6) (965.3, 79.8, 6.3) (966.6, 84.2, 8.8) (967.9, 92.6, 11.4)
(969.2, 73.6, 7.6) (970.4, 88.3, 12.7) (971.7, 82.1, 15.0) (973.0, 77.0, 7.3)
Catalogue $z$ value 0.37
